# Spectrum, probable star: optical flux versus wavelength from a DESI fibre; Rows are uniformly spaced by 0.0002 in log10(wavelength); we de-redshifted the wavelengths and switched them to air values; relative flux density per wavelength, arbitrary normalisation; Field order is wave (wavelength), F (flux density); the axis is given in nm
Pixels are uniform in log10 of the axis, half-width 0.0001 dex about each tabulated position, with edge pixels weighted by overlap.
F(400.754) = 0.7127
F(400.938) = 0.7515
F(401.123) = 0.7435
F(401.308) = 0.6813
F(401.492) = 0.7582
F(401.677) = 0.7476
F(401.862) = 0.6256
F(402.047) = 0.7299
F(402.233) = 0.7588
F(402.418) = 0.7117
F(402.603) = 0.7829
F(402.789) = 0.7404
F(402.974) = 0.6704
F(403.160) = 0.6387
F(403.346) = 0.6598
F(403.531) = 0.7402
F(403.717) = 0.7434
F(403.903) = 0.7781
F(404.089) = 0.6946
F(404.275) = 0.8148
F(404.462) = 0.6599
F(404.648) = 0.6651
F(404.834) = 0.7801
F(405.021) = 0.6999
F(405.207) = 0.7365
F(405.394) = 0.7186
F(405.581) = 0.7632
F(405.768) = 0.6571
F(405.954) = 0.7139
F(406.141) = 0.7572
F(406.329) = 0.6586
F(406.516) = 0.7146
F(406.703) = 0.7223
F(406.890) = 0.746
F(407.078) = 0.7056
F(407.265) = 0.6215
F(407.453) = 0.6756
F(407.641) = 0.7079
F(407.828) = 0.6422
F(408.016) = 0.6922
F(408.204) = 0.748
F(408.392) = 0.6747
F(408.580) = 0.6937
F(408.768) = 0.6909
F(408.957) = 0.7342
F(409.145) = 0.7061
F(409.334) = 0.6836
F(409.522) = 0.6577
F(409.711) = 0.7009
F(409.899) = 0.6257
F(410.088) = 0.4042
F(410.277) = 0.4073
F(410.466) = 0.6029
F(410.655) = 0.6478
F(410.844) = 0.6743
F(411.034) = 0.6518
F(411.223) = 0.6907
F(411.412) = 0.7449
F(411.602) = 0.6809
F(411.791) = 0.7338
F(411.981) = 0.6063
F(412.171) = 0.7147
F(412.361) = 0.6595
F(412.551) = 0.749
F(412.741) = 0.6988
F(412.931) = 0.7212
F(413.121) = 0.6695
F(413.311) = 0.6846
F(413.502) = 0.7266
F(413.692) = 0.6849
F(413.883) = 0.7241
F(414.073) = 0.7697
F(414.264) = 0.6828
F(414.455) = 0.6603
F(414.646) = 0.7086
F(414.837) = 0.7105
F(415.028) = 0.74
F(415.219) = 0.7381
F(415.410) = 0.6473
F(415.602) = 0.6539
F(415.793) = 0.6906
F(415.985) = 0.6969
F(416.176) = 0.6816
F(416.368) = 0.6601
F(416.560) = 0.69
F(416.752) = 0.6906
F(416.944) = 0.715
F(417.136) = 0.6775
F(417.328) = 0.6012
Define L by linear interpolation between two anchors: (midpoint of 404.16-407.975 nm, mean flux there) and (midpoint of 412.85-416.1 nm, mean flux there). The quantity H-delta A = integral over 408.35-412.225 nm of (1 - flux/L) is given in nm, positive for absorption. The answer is 0.282 nm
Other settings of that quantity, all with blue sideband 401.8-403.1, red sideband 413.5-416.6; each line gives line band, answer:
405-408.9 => 0.04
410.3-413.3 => 0.11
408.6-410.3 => 0.17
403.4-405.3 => -0.04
